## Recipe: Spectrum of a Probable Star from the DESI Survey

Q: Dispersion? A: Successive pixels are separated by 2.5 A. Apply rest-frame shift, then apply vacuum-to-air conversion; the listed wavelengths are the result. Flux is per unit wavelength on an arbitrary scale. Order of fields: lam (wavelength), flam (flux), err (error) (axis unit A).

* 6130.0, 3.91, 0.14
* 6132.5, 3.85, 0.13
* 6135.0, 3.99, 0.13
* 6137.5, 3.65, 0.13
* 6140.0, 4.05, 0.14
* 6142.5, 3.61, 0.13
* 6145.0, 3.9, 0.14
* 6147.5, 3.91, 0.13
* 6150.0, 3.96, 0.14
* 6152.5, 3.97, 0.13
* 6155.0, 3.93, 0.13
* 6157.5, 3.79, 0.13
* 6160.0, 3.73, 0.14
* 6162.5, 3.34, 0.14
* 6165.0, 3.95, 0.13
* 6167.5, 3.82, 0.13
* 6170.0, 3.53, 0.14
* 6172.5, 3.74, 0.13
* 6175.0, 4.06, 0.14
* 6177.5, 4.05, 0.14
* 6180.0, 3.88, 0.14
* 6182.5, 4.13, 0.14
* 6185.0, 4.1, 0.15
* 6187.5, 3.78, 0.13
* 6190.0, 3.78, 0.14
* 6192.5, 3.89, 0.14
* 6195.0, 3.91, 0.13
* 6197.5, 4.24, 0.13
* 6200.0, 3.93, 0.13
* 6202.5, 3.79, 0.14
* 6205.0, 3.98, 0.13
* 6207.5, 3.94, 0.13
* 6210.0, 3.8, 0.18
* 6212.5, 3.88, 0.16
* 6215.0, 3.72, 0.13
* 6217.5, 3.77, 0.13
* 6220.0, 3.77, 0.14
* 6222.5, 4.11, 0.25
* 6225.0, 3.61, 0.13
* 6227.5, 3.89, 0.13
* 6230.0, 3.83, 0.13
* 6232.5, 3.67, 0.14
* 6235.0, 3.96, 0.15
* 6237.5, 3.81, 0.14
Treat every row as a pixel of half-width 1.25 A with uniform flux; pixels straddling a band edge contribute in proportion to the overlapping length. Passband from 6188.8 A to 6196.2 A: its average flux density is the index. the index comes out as 3.86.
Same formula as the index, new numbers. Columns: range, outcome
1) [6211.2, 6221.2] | 3.79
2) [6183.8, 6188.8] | 3.94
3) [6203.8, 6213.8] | 3.9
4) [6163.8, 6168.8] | 3.88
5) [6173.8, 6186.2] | 4.04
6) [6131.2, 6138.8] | 3.83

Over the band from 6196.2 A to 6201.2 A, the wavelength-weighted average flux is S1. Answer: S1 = 4.08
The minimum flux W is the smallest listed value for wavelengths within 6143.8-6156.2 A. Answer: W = 3.9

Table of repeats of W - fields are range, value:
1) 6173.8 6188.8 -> 3.78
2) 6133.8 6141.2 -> 3.65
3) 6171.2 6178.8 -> 3.74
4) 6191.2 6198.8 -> 3.89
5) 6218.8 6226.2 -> 3.61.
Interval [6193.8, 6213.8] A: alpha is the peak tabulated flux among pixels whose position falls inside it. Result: 4.24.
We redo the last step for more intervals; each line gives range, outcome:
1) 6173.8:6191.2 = 4.13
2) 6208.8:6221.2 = 3.88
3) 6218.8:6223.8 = 4.11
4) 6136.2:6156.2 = 4.05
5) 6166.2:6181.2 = 4.06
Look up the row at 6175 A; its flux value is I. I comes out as 4.06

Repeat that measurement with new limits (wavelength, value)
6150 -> 3.96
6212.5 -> 3.88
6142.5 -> 3.61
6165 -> 3.95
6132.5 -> 3.85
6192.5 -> 3.89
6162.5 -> 3.34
